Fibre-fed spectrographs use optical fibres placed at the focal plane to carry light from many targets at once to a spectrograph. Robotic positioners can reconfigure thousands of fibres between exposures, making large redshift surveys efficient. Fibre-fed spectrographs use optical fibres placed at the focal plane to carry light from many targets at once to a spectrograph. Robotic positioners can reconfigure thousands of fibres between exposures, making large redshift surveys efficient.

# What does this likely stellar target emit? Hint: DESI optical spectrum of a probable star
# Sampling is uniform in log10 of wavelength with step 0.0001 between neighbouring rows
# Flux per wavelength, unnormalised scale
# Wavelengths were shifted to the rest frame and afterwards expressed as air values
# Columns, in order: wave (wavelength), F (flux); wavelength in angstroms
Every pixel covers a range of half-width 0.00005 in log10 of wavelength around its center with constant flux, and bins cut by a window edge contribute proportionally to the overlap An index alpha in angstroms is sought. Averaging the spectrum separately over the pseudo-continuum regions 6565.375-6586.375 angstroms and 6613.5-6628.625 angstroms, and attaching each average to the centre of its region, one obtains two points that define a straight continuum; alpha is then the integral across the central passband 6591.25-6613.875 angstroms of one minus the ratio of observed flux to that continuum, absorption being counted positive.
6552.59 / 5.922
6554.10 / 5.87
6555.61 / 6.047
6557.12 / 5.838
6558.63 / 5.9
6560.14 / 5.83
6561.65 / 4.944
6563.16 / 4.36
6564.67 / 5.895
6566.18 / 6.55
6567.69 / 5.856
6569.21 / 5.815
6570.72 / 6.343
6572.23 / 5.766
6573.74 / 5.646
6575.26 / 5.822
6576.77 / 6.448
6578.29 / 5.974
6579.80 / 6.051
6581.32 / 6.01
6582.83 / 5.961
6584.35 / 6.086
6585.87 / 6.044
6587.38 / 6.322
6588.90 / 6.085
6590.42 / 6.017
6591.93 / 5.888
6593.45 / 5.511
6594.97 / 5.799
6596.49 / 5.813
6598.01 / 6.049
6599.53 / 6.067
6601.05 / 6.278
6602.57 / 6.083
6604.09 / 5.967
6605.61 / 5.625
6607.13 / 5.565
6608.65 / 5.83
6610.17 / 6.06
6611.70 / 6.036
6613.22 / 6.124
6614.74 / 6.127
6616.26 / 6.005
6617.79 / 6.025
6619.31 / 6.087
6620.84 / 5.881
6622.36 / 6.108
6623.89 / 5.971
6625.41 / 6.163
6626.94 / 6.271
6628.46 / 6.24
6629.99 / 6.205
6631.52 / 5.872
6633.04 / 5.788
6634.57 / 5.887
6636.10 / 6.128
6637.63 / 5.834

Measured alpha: 0.6 angstroms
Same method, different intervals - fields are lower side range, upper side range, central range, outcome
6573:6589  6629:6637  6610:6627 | -0.2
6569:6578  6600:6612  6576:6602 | -0.3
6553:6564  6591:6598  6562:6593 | -1.4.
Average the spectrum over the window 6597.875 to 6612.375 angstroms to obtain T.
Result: 5.95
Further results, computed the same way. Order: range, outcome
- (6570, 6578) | 6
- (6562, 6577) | 5.81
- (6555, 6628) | 5.94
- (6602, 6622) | 5.96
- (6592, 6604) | 5.94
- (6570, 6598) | 5.98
